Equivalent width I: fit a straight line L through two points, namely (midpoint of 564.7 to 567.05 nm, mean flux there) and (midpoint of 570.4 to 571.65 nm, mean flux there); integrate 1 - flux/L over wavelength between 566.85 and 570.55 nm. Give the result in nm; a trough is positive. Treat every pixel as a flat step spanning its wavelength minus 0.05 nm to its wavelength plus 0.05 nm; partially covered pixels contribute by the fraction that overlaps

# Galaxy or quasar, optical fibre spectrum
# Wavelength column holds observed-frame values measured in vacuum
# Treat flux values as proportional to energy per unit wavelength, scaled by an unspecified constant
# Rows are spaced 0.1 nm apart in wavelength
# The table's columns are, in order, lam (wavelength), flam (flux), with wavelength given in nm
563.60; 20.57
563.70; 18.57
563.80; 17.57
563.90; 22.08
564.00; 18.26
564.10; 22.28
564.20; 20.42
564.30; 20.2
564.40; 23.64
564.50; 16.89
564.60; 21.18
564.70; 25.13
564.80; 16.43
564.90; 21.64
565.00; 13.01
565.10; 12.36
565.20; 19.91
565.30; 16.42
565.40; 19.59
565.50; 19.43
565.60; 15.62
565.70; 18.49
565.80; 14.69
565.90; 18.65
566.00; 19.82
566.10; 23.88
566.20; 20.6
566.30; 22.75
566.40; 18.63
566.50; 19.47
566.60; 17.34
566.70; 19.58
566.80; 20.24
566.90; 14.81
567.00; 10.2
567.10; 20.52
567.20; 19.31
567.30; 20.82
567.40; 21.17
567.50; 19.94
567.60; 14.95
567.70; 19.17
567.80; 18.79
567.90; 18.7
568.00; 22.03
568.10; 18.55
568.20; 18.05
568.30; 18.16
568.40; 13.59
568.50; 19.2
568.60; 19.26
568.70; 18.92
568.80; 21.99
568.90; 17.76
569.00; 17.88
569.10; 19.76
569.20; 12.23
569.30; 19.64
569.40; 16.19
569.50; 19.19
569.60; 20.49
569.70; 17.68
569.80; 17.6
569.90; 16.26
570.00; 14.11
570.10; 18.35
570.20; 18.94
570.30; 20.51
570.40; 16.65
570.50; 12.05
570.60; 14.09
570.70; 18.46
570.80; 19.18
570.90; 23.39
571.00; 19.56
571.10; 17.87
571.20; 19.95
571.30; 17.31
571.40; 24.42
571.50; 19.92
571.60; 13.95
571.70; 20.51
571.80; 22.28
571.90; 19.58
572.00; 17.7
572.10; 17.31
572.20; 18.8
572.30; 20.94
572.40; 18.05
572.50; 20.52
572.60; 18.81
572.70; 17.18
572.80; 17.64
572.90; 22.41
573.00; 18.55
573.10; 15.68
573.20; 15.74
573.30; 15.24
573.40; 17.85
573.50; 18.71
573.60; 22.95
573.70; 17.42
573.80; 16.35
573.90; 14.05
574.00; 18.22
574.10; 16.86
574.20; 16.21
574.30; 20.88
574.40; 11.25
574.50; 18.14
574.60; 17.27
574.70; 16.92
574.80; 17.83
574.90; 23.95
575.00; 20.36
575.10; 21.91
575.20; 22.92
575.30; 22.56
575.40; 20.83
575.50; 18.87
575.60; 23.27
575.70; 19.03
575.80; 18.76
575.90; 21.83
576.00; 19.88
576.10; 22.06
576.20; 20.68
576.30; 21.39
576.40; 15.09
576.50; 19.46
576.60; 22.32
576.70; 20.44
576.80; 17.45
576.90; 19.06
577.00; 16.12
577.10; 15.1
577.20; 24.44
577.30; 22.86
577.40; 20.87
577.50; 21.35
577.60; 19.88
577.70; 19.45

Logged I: 0.06 nm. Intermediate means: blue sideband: 18.1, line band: 17.9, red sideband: 18.3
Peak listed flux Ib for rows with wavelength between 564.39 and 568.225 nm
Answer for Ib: 25.13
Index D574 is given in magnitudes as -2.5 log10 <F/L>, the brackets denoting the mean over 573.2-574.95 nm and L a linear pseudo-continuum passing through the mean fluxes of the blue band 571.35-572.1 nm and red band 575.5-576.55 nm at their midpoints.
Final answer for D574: 0.13 mag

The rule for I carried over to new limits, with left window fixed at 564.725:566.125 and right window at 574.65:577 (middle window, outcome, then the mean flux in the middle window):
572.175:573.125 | 0.027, 18.9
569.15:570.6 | 0.142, 17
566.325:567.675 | -0.008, 18.3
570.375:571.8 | 0.045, 18.5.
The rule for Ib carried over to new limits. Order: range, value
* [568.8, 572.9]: 24.42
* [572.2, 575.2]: 23.95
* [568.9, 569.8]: 20.49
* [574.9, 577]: 23.27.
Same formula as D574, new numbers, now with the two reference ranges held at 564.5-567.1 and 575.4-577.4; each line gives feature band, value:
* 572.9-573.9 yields 0.107 mag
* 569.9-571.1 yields 0.082 mag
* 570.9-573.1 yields 0.005 mag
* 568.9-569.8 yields 0.063 mag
